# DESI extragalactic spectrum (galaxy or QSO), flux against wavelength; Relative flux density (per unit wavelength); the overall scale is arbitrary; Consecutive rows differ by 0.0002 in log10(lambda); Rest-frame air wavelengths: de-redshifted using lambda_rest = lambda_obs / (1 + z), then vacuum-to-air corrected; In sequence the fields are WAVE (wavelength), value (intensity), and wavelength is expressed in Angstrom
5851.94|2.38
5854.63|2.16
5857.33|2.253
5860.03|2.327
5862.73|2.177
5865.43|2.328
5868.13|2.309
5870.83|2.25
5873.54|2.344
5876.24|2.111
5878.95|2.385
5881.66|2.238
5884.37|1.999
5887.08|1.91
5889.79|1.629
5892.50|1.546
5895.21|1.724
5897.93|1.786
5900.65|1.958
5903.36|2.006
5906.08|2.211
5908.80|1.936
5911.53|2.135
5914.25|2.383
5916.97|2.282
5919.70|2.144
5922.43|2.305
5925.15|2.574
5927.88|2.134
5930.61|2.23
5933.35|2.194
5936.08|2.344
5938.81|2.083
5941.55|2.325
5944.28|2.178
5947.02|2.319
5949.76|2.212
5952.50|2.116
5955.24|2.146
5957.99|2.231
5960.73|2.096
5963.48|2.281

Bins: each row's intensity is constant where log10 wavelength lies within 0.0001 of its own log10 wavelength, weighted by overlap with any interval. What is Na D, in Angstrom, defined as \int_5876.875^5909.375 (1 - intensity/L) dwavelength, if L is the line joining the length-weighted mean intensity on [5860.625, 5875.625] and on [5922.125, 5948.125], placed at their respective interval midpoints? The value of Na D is 4.65 Angstrom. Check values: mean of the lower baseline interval 2.28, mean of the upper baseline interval 2.27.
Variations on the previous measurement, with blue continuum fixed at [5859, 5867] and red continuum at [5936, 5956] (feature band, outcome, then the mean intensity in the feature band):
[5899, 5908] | 0.8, 2.04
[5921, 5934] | -0.4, 2.29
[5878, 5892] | 1.7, 1.99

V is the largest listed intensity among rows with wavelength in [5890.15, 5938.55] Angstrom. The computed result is 2.574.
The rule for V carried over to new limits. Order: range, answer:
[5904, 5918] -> 2.383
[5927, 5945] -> 2.344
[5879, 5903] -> 2.238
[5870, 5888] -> 2.385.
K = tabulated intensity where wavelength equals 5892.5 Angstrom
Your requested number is 1.546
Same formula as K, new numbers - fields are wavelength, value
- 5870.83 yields 2.25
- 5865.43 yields 2.328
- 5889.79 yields 1.629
